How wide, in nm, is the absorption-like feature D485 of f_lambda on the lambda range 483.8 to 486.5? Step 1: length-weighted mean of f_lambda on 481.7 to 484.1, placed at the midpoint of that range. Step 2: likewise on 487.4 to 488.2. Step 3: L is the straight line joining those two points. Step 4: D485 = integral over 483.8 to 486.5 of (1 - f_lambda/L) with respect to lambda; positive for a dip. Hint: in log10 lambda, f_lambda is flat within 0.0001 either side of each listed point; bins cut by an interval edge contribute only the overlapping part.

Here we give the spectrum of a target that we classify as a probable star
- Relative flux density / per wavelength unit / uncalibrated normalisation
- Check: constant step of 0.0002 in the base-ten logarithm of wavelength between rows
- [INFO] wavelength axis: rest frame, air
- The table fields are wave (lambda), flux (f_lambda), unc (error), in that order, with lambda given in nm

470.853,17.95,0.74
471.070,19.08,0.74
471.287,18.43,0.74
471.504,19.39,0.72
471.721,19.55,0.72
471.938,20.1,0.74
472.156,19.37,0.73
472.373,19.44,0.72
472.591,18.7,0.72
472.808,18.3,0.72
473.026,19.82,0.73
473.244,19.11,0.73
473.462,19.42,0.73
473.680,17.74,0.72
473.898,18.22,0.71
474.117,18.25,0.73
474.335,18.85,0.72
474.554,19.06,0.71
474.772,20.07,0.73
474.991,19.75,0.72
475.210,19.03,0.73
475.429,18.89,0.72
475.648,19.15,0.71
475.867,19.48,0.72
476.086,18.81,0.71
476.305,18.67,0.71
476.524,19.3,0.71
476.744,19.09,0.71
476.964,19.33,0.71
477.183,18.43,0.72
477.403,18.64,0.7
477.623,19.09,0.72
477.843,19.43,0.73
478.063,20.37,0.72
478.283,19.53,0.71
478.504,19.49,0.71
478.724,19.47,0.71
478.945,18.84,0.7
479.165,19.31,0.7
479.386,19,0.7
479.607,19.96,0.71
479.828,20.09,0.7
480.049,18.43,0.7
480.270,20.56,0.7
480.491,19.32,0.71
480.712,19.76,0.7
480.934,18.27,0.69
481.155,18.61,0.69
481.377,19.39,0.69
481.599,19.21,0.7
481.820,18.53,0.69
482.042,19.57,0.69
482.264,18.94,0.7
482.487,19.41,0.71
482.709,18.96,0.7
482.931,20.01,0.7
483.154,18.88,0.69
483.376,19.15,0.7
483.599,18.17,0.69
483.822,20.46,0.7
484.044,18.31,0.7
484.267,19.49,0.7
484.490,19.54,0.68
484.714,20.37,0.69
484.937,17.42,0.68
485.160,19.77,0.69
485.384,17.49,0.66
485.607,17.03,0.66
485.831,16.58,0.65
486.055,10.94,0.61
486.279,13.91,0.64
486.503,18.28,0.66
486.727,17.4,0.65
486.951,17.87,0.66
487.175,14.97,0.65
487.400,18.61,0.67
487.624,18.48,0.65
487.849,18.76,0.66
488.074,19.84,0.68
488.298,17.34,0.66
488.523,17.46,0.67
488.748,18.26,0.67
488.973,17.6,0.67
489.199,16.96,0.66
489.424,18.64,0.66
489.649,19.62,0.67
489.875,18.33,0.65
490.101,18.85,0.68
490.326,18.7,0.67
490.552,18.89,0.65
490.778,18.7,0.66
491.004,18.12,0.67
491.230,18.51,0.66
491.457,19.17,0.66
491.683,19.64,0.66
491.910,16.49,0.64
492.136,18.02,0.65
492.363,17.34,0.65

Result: 0.22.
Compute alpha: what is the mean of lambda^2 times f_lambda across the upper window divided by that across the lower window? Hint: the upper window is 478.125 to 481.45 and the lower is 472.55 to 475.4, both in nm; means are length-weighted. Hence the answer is 1.05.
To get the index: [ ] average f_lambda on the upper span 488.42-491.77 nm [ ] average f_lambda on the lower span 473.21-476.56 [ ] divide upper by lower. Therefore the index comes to 0.97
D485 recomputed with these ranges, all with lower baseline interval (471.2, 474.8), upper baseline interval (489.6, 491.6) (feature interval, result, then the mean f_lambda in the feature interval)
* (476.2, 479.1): -0.039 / 19.2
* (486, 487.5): 0.211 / 16.2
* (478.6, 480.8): -0.064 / 19.5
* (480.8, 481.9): 0.004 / 18.8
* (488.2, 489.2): 0.063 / 17.6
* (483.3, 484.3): -0.012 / 19.1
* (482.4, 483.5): -0.023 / 19.3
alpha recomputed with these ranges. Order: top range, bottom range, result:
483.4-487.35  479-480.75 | 0.92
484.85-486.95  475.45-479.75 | 0.89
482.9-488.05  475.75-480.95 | 0.96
